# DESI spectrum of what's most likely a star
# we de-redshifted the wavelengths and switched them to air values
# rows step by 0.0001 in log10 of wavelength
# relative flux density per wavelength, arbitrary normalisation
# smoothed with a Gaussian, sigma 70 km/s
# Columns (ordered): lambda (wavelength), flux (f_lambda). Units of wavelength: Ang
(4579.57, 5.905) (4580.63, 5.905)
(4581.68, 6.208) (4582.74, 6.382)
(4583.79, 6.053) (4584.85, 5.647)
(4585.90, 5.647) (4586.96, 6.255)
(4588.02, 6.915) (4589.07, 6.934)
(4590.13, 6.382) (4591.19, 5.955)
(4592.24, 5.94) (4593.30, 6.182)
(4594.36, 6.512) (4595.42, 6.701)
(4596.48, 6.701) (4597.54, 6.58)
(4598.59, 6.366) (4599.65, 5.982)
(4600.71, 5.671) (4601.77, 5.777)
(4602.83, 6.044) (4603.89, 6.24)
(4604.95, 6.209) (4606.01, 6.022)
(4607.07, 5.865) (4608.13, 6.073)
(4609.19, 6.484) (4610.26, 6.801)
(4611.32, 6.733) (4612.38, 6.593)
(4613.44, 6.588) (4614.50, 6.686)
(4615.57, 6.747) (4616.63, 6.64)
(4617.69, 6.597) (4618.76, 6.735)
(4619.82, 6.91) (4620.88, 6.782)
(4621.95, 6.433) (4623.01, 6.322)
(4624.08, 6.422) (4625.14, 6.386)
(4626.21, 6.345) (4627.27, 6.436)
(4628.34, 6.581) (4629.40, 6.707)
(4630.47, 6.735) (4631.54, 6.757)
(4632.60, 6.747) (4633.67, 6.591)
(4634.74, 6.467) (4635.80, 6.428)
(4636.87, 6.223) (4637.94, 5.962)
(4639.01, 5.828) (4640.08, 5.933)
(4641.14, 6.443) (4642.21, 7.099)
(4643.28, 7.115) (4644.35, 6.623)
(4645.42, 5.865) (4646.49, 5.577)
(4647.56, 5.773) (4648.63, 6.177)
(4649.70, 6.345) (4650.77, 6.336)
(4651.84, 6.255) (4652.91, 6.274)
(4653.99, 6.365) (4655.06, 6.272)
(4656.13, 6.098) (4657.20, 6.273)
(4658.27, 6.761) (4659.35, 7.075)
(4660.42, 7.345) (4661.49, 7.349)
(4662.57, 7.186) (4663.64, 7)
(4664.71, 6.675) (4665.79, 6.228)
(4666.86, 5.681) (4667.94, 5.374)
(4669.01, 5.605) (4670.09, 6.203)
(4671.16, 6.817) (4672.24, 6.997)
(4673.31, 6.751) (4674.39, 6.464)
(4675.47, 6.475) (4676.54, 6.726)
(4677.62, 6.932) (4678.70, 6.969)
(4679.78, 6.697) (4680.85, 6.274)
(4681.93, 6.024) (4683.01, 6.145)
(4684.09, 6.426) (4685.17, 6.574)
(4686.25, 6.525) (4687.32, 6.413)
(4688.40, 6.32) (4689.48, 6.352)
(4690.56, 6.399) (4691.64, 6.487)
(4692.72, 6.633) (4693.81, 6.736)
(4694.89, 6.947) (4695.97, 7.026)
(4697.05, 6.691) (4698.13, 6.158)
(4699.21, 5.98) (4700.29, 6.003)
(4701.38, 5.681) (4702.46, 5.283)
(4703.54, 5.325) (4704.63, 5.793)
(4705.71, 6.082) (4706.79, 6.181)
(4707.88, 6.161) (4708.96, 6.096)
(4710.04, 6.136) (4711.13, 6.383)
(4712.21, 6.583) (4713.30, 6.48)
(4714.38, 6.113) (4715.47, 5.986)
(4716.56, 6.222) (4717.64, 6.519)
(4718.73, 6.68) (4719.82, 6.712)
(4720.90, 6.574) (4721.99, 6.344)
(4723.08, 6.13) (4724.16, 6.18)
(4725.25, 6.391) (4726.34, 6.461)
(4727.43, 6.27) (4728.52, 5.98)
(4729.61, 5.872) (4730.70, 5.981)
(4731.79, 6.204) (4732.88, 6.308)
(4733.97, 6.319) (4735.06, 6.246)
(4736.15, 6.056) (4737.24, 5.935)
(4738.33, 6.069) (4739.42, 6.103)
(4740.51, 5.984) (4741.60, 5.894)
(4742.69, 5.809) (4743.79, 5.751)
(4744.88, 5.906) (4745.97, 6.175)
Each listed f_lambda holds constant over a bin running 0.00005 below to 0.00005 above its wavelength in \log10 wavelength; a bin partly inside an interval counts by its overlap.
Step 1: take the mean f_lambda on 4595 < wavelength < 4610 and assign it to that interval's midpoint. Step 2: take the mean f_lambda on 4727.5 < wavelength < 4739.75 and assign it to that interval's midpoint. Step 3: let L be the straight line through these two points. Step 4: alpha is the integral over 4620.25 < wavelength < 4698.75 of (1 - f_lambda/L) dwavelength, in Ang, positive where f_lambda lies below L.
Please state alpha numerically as -4.0 Ang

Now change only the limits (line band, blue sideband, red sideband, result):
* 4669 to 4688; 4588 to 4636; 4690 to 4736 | -0.6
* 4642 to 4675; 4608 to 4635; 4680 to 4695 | 0.3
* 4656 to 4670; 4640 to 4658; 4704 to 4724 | -0.5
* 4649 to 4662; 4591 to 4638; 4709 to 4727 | -0.3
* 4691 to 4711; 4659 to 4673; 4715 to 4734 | 0.7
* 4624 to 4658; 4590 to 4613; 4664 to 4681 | 0.0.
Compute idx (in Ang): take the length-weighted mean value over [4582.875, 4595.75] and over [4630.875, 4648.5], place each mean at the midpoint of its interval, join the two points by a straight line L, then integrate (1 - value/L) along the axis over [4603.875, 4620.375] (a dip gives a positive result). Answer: -0.5 Ang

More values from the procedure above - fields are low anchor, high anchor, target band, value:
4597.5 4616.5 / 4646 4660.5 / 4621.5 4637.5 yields -0.48 Ang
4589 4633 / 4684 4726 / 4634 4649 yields 0.31 Ang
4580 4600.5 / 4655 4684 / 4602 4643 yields -0.56 Ang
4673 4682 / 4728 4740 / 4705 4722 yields -0.10 Ang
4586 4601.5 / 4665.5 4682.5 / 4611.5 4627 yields -0.57 Ang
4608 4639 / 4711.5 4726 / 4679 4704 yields 0.42 Ang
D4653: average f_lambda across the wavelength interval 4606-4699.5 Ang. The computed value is 6.48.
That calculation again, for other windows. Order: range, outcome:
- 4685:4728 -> 6.3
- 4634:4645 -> 6.41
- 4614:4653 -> 6.44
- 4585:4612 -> 6.27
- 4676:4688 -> 6.52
